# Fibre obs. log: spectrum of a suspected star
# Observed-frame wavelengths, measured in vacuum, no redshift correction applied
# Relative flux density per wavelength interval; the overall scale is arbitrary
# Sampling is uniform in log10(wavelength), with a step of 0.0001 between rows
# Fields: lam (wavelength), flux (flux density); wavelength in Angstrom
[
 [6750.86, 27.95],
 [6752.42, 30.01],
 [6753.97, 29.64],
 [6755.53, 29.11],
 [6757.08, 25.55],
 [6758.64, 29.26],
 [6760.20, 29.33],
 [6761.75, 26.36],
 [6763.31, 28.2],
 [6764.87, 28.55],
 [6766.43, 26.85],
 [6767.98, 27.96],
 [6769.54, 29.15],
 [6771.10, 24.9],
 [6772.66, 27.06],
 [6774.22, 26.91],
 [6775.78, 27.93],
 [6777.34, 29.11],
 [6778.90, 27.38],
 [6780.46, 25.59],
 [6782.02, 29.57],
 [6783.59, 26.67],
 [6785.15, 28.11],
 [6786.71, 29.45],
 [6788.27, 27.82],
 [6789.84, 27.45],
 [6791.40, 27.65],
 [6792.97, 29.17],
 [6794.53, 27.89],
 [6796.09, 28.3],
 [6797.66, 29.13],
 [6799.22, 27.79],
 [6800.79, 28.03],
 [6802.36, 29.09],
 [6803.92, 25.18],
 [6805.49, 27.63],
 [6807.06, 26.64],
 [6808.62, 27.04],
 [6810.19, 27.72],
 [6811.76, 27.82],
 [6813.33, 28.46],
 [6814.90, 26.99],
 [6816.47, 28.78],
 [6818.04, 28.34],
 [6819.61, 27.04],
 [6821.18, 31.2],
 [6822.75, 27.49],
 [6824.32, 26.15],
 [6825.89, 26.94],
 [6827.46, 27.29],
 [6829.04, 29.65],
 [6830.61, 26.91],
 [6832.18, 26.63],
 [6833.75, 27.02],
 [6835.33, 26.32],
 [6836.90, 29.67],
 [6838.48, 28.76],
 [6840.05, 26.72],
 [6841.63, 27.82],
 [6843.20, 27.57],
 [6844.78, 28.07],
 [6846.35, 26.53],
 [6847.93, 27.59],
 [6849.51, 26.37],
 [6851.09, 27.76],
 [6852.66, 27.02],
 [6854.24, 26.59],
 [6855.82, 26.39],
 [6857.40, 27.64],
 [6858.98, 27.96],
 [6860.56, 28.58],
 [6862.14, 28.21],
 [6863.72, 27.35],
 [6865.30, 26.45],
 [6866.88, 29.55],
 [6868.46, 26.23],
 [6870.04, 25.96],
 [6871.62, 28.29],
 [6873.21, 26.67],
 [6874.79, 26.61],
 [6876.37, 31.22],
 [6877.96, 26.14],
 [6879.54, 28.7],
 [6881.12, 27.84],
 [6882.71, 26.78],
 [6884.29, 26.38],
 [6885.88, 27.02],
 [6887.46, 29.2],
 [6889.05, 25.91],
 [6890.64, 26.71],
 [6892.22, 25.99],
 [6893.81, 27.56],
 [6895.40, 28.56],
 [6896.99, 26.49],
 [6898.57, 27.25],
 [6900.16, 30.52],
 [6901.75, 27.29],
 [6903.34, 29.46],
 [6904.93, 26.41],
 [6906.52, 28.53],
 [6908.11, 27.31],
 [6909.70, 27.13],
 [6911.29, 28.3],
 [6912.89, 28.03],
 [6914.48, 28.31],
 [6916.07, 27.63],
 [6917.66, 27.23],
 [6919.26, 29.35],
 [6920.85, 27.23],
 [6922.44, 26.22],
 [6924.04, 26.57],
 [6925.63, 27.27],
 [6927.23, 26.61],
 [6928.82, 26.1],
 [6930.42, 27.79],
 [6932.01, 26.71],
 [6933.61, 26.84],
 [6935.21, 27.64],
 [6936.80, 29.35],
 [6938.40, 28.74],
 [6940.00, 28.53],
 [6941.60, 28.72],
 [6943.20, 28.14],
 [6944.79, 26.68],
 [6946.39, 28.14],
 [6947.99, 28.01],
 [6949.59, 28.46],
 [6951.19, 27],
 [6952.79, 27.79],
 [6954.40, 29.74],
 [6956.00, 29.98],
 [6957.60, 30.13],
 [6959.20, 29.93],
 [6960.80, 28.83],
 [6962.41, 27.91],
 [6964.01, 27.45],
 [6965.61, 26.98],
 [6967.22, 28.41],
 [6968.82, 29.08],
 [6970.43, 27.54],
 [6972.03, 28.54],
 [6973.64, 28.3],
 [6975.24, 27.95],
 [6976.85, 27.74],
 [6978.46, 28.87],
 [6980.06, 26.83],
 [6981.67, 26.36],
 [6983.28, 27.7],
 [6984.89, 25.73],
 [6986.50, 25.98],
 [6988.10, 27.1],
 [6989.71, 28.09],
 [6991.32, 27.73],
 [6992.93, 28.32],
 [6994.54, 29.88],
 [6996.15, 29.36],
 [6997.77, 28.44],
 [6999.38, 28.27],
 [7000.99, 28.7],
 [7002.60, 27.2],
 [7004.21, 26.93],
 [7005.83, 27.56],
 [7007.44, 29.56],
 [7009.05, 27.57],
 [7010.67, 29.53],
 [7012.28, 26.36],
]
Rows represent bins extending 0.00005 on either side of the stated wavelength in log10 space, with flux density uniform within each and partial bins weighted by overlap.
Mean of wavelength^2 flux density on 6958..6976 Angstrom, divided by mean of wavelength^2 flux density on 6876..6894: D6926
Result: 1.06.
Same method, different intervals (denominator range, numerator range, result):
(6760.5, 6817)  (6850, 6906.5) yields 1.02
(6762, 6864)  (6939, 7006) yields 1.06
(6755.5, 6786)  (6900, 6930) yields 1.04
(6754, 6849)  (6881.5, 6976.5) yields 1.04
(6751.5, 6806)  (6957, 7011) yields 1.07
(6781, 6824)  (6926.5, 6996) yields 1.05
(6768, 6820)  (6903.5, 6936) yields 1.02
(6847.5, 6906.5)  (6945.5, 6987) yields 1.05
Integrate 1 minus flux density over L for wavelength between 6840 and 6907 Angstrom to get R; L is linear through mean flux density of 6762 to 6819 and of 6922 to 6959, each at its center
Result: 0.9 Angstrom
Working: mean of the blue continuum 27.8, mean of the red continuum 27.9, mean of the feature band 27.5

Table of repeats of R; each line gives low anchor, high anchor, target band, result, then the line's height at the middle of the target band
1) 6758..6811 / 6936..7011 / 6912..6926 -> 0.2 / 28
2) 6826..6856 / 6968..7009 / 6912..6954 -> 0.1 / 27.7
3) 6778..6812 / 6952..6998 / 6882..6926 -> 0.8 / 28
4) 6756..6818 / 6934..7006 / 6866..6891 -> 0.4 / 27.9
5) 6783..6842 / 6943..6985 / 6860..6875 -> 0.3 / 27.9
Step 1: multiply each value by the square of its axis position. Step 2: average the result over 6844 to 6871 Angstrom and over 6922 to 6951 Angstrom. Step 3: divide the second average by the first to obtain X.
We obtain 1.0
